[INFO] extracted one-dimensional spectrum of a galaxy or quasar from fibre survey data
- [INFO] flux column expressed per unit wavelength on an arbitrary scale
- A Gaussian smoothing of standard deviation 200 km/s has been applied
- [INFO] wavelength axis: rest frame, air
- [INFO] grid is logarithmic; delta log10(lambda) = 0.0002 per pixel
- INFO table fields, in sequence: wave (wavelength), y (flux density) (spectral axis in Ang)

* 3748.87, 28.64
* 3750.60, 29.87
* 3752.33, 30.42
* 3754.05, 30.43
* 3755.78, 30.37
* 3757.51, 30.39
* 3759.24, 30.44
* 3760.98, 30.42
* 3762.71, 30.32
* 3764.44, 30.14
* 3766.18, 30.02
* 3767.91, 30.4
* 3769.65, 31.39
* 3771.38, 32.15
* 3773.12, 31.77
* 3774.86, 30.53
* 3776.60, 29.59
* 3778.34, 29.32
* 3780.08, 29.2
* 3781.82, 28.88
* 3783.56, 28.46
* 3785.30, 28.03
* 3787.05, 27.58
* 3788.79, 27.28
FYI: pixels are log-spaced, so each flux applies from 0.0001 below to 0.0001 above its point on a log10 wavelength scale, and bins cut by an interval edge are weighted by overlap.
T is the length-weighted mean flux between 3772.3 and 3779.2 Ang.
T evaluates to 30.3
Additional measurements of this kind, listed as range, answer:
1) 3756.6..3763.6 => 30.4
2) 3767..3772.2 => 31.3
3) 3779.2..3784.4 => 28.9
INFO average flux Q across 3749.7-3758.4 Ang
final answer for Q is 30.3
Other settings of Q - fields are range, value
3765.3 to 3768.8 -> 30.2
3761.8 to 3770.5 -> 30.5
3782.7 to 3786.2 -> 28.2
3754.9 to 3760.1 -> 30.4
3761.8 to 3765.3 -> 30.3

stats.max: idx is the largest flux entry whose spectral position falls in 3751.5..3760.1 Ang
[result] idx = 30.44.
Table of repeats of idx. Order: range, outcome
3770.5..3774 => 32.15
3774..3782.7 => 30.53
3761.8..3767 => 30.32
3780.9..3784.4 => 28.88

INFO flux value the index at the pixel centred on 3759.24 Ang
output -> 30.44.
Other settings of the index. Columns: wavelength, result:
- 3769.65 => 31.39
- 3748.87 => 28.64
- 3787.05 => 27.58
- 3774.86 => 30.53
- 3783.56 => 28.46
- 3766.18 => 30.02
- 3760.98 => 30.42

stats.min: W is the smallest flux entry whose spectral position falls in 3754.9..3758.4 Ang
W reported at 30.37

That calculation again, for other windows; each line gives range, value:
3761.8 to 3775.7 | 30.02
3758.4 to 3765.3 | 30.14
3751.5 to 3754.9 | 30.42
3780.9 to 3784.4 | 28.46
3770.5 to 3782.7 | 28.88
